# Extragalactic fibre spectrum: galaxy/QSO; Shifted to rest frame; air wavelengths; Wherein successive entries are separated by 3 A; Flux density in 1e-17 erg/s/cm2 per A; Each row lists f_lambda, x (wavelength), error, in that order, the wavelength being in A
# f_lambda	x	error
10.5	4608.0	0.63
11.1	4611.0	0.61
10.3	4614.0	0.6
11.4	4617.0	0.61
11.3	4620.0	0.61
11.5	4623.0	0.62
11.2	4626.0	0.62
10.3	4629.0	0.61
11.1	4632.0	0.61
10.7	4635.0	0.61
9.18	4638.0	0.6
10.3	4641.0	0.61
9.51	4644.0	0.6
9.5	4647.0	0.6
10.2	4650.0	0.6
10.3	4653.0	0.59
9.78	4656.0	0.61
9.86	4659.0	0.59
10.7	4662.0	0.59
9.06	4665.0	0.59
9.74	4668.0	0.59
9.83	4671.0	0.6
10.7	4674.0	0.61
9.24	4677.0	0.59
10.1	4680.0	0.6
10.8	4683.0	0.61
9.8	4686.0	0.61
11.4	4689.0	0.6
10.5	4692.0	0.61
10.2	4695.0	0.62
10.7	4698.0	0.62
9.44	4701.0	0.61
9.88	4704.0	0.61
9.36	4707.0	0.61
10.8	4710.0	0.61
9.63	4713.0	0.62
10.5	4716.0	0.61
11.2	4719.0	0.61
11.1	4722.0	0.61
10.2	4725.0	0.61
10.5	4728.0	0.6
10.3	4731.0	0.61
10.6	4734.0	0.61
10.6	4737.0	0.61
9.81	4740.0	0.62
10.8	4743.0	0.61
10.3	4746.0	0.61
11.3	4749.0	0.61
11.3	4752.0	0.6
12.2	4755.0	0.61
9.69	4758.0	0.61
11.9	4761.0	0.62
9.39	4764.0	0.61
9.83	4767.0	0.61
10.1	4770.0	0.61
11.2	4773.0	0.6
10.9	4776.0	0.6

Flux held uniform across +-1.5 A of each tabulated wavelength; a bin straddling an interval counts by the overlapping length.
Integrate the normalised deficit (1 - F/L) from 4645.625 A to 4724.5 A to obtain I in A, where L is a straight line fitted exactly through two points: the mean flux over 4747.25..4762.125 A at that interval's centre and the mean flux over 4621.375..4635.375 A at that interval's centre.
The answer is 6.6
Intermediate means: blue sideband 11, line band 10.2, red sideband 11.2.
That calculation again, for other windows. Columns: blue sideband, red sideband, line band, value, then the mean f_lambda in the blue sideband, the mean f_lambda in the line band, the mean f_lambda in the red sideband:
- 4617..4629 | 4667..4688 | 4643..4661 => 1.2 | 11.2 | 9.89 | 10.1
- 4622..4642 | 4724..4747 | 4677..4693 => 0.1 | 10.6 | 10.4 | 10.4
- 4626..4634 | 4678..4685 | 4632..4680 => 2.7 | 10.8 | 9.95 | 10.3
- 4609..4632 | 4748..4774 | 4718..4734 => 0.3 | 11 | 10.6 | 10.7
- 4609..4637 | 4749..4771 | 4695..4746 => 2.0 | 10.9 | 10.3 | 10.7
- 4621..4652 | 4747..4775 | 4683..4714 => 1.0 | 10.4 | 10.2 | 10.8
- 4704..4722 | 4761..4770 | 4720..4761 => -2.1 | 10.3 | 10.7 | 10.1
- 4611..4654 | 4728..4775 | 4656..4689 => 1.6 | 10.5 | 10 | 10.6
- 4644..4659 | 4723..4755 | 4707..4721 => 0.0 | 9.89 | 10.4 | 10.7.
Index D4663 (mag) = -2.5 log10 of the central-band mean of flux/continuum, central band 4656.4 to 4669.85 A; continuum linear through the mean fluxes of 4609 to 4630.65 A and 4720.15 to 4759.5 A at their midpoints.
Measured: 0.110 mag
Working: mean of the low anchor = 11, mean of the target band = 9.83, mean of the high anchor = 10.7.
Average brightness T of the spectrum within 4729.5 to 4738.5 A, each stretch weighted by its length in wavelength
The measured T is 10.5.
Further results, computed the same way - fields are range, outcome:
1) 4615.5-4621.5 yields 11.4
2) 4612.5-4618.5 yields 10.9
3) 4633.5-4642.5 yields 10.1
